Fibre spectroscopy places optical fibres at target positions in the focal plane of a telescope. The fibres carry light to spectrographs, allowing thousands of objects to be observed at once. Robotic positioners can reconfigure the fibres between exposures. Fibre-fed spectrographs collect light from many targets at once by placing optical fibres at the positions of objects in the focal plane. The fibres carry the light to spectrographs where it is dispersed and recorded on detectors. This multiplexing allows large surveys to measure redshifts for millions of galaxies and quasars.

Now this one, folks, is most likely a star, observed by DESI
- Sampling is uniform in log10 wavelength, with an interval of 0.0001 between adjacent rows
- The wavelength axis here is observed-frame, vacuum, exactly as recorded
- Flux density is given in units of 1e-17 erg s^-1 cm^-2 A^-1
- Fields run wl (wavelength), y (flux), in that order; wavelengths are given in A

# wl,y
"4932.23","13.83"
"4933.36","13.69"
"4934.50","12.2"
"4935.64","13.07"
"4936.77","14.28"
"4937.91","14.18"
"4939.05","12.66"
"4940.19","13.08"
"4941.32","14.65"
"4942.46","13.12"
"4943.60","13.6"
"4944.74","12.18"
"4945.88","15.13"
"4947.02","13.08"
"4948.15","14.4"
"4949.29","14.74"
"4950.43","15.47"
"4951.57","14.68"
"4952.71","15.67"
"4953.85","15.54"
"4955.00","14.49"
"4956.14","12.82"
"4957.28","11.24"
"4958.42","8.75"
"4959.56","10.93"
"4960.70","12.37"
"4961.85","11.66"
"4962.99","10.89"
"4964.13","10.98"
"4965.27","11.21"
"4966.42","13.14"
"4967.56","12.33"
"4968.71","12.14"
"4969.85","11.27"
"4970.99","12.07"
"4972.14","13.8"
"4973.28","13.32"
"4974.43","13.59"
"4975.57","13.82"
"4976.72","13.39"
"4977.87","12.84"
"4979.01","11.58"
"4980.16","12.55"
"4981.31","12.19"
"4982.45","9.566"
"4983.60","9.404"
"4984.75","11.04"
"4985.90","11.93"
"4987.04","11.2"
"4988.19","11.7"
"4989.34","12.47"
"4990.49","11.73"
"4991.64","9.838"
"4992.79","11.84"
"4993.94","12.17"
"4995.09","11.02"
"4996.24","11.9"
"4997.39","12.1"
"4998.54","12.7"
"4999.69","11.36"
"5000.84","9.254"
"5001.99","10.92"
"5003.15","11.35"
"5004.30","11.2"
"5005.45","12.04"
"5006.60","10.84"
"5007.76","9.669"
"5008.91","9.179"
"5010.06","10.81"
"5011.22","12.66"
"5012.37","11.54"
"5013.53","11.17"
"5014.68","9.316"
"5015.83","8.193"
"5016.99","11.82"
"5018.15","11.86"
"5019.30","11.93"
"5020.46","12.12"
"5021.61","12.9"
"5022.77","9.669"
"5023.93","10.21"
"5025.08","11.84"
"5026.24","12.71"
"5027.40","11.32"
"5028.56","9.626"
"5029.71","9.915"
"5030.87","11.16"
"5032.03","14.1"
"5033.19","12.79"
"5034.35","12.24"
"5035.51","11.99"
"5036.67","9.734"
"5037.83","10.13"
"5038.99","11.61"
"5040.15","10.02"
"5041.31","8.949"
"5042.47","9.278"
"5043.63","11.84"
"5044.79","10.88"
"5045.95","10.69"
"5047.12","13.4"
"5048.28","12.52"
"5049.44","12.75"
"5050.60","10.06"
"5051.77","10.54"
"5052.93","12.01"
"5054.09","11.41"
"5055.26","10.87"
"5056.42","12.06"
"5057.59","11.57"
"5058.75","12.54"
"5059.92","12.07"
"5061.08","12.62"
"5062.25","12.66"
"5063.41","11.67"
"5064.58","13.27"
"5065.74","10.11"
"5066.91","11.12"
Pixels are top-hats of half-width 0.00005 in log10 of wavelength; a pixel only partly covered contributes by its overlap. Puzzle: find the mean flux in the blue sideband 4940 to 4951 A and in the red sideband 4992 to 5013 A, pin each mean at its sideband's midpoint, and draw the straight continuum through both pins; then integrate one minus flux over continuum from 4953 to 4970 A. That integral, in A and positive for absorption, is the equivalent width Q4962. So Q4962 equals 1.5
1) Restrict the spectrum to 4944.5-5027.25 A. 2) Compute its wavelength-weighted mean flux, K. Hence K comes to 11.9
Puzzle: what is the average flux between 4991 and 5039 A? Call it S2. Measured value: 11.2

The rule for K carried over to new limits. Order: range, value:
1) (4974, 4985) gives 12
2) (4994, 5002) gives 11.4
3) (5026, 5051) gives 11.2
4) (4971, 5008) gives 11.7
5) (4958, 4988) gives 11.9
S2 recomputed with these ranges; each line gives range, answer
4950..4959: 13.5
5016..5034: 11.5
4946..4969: 12.9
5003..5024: 11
